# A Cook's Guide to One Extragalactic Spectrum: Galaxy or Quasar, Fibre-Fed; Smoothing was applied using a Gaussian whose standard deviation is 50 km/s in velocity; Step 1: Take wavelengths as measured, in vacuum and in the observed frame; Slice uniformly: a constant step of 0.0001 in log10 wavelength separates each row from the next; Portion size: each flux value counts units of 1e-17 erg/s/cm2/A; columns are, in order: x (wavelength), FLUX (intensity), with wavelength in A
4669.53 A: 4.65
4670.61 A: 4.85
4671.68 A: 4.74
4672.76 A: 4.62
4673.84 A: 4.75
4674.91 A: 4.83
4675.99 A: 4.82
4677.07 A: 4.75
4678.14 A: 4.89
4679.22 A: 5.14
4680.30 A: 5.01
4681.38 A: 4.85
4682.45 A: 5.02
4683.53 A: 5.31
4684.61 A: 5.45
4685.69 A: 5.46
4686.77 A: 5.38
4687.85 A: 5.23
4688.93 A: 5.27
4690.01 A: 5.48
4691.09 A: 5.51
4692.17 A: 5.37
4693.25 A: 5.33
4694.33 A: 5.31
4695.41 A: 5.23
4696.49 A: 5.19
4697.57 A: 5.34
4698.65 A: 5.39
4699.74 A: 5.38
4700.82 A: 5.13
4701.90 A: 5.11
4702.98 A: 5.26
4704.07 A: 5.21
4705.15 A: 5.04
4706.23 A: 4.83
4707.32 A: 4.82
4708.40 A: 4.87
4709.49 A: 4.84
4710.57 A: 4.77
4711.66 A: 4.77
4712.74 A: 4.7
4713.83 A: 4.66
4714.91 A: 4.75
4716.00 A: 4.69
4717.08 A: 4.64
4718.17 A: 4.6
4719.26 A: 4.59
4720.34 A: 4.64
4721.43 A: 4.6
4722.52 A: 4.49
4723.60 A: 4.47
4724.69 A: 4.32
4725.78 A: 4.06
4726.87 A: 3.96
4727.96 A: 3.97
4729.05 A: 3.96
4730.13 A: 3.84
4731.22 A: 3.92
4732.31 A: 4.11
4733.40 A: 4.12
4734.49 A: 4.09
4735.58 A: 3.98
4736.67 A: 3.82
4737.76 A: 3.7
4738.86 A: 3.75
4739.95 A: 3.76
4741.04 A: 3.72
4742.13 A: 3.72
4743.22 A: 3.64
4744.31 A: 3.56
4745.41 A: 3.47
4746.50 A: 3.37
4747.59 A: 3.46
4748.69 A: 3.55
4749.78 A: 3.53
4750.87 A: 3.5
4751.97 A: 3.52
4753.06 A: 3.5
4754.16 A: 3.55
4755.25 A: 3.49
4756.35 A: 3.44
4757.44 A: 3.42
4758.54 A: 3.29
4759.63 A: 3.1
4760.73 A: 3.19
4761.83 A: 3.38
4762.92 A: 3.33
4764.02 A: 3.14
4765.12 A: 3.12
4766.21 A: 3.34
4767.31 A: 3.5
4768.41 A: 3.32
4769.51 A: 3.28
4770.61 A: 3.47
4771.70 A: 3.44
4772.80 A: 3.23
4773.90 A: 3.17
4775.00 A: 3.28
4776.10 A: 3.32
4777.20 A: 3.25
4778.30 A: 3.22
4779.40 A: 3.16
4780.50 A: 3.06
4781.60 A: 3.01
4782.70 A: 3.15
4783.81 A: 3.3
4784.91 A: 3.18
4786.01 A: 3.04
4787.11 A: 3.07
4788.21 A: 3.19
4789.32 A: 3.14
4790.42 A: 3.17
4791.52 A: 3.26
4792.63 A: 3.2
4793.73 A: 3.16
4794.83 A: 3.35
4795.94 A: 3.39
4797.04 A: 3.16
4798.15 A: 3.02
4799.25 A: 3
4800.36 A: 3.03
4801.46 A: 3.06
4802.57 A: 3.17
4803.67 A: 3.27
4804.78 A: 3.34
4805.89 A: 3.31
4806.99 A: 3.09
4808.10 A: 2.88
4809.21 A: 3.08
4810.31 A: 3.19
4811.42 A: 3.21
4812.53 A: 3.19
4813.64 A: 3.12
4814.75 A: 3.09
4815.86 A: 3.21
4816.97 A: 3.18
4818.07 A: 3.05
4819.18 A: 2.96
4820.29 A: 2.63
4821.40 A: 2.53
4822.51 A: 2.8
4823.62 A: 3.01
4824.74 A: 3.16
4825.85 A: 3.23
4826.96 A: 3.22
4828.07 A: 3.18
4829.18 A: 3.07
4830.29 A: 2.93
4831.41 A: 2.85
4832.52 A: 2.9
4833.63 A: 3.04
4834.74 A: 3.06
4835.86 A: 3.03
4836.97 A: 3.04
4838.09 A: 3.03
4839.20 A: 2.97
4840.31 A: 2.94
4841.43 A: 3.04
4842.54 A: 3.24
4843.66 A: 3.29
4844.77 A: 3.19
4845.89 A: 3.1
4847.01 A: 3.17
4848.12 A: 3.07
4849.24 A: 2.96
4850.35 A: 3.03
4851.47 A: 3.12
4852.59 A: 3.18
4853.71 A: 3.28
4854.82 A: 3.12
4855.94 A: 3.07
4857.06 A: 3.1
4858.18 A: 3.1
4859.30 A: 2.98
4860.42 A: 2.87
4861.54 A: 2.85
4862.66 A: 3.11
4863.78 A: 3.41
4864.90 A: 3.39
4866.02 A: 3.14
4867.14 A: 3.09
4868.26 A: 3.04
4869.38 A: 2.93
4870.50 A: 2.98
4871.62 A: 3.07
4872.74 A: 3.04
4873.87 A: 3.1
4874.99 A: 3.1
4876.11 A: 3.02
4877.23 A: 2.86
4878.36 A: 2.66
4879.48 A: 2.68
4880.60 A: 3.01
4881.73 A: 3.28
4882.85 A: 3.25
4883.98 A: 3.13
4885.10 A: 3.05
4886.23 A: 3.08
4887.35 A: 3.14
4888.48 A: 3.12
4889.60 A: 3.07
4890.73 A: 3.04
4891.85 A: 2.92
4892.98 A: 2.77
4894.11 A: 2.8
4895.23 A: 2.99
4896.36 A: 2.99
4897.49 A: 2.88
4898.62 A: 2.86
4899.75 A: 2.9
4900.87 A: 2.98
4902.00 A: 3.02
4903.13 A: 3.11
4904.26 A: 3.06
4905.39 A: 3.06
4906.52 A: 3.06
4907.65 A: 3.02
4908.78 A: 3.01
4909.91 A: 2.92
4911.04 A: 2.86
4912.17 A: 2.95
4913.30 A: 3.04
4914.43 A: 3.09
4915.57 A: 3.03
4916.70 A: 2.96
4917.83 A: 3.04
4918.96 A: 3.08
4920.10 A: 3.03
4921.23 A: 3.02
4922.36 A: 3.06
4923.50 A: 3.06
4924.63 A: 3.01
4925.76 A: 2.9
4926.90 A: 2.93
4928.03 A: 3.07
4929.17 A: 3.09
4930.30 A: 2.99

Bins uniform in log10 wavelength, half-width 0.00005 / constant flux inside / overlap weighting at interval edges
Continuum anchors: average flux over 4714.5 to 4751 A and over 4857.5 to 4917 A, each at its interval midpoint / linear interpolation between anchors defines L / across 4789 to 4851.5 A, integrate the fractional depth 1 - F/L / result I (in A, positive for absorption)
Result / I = 6.5 A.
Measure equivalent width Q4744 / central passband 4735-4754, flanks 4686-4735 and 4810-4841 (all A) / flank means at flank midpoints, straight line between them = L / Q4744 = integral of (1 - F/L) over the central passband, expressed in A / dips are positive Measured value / 2.88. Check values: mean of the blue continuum 4.79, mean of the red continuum 3.03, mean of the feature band 3.62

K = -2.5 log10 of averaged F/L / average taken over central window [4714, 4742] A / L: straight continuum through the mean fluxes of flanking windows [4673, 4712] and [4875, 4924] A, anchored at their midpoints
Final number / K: 0.14 mag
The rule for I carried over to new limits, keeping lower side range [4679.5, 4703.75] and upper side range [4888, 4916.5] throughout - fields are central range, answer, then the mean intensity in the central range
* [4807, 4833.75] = 5.80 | 3.03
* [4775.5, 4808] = 7.85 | 3.17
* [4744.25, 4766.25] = 5.72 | 3.39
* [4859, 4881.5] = 2.09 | 3.02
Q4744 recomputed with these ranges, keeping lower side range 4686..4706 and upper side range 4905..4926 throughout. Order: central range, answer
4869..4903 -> 3.3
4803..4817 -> 3.2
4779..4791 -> 3.4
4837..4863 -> 4.3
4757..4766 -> 2.7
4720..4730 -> 1.5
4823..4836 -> 2.8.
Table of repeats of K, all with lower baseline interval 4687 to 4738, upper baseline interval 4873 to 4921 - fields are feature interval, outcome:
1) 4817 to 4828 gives 0.23 mag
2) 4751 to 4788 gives 0.26 mag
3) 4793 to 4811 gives 0.22 mag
